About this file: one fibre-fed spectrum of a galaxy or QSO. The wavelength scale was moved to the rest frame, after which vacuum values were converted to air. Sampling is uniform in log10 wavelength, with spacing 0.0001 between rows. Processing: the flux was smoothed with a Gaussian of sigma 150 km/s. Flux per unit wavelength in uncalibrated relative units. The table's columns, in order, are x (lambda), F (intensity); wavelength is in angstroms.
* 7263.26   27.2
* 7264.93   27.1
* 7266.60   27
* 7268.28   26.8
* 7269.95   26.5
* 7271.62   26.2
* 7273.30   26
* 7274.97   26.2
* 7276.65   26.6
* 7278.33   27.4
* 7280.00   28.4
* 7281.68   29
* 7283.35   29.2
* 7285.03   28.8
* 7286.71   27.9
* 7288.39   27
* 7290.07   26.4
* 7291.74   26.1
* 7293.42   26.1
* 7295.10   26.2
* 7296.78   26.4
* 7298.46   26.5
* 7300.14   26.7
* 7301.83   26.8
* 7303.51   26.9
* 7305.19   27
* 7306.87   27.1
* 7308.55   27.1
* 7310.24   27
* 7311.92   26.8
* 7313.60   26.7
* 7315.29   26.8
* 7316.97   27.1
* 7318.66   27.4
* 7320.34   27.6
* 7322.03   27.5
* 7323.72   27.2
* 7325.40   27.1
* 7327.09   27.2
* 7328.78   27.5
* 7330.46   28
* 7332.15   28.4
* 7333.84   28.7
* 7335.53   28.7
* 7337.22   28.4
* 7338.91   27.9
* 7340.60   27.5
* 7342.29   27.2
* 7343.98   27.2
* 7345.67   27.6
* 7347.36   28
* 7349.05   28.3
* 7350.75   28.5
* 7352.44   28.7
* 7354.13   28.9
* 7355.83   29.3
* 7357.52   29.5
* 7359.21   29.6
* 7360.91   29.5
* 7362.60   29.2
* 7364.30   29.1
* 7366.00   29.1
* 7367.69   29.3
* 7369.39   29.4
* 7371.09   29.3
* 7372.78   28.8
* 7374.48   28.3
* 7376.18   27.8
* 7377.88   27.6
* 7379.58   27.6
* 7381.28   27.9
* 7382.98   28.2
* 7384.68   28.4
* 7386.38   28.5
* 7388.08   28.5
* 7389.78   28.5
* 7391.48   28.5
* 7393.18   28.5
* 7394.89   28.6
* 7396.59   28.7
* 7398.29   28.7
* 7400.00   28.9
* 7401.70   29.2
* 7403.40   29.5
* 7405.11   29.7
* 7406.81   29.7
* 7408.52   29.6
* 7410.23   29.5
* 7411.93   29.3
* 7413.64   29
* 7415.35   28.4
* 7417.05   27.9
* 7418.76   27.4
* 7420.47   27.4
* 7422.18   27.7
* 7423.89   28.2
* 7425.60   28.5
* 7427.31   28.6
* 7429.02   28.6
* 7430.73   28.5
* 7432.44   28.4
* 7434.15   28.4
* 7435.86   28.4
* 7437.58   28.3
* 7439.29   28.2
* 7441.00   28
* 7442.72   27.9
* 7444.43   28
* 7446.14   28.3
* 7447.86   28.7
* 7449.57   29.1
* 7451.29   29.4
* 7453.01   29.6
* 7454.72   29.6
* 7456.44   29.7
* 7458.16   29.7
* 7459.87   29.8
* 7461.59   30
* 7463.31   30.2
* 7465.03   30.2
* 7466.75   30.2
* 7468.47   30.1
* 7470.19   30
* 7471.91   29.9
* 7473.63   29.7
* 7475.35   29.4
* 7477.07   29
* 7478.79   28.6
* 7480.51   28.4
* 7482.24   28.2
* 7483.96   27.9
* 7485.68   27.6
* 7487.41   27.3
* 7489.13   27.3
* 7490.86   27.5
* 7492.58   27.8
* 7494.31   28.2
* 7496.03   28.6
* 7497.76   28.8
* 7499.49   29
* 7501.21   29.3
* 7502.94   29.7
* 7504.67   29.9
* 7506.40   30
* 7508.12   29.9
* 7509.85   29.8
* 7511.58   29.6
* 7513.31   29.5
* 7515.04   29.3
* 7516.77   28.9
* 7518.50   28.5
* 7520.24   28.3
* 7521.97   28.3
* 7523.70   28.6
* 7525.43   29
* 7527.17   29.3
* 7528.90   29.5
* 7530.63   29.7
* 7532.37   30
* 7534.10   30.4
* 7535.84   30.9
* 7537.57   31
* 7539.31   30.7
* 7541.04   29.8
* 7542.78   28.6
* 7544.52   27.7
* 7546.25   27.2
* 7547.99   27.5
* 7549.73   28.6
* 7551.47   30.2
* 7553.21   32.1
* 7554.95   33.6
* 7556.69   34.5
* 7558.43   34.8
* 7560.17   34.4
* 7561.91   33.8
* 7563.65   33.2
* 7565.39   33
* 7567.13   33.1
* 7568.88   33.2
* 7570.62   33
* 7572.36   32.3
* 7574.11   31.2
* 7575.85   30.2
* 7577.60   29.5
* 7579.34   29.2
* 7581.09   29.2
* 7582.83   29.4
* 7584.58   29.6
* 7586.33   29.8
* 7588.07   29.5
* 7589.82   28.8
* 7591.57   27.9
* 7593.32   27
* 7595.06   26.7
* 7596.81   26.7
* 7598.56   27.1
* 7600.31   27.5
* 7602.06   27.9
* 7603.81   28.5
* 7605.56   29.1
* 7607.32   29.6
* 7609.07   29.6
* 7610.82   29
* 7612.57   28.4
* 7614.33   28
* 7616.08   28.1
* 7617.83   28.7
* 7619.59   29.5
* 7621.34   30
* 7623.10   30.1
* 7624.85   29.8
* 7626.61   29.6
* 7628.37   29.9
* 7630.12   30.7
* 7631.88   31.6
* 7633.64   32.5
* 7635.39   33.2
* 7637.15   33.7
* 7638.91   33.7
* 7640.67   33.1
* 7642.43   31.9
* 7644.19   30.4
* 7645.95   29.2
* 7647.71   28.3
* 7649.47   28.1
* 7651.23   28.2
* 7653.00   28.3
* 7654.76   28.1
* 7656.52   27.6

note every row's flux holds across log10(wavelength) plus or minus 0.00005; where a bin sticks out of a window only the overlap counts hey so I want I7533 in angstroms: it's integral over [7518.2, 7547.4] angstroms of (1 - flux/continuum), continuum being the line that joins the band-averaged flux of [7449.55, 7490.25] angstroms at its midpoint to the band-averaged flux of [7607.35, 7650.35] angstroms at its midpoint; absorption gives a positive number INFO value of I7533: 0.4 angstroms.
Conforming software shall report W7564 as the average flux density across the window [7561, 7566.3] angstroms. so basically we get 33.4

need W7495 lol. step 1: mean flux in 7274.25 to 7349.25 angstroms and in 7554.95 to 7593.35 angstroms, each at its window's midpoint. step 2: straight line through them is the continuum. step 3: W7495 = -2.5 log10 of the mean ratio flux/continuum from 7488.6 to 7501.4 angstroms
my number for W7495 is 0.07 mag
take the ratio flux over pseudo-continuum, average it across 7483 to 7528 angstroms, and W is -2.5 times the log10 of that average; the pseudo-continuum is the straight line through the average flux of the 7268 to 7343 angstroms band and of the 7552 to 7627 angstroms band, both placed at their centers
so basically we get 0.02 mag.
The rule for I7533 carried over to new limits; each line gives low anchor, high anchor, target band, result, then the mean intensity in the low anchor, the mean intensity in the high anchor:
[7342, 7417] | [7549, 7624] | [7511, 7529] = 0.4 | 28.7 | 30.1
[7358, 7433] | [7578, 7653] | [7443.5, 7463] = -0.3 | 28.7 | 29.5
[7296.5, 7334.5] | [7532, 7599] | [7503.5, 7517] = 0.0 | 27.2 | 30.4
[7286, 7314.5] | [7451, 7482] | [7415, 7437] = 0.6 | 26.7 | 29.6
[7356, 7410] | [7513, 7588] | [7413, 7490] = 2.0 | 28.8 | 30.5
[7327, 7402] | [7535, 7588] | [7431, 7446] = 0.6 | 28.5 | 31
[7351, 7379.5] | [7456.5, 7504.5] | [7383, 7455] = 0.8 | 28.9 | 29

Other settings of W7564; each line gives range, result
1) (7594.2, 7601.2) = 27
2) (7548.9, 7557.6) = 31.8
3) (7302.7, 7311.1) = 27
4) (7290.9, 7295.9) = 26.2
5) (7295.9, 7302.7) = 26.6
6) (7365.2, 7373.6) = 29.2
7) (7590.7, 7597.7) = 27.1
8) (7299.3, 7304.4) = 26.8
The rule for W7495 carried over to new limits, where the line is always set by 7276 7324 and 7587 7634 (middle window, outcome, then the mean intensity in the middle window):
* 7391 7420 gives -0.04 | 28.9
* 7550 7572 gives -0.16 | 33.1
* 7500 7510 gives -0.05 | 29.8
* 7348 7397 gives -0.04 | 28.7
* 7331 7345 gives -0.02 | 28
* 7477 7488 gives 0.00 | 28.1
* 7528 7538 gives -0.06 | 30.2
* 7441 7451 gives -0.02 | 28.4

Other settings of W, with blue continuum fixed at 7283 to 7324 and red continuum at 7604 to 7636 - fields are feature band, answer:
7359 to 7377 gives -0.055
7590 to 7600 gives 0.090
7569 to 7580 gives -0.061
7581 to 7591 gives 0.005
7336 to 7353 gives -0.022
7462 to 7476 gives -0.056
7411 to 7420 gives -0.015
